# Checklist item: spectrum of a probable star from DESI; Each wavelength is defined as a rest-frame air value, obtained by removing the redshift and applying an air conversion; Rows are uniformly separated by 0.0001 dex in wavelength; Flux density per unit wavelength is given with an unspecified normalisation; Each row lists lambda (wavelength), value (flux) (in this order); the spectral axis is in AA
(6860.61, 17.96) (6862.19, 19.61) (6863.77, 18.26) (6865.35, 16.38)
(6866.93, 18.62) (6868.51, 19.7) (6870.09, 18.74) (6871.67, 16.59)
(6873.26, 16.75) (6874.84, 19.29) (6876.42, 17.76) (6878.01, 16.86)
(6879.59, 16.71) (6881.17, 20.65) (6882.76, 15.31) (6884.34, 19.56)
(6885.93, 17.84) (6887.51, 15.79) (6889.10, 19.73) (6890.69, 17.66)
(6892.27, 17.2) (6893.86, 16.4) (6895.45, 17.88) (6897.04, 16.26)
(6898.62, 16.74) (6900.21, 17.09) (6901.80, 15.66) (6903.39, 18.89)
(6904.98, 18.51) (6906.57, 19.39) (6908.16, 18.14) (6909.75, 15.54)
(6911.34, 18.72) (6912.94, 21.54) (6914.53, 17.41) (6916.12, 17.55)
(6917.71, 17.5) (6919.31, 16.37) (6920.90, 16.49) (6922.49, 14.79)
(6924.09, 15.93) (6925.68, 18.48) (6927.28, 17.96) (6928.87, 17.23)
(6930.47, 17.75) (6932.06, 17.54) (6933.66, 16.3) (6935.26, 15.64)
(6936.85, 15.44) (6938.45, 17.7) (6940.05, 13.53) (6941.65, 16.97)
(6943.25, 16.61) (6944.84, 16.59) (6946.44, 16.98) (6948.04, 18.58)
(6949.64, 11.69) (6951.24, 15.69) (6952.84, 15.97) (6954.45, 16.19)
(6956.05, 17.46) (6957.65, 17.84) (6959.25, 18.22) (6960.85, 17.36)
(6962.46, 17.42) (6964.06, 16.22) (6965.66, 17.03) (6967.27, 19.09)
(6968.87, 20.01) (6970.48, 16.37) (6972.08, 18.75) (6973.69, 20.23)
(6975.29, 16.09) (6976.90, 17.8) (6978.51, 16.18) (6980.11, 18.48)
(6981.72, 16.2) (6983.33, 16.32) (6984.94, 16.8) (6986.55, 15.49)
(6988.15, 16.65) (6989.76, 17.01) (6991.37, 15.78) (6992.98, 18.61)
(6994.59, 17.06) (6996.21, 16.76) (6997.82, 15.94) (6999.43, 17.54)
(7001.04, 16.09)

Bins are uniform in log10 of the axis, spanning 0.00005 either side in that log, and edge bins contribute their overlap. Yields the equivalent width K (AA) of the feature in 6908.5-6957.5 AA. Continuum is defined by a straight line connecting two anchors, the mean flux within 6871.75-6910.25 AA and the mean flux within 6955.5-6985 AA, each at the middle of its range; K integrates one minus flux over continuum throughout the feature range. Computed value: 2.3 AA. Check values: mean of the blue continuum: 17.6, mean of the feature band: 16.8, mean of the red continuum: 17.6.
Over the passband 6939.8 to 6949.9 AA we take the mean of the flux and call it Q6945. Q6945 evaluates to 16.2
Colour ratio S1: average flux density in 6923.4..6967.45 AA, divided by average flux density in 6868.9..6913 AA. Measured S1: 0.94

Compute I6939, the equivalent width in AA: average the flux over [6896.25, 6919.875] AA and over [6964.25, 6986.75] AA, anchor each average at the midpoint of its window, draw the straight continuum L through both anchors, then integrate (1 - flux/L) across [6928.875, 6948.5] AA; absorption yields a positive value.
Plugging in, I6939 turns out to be 1.1 AA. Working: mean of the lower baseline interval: 17.7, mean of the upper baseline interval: 17.5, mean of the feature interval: 16.6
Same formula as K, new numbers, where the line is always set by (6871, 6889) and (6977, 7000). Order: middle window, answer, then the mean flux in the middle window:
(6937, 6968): 0.7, 16.7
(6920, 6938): 0.6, 16.7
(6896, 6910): 0.0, 17.4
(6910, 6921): -0.3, 17.9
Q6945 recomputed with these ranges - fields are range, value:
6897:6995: 17.1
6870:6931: 17.5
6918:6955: 16.4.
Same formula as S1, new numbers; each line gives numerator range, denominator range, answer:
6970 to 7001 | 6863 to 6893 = 0.95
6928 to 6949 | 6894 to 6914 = 0.94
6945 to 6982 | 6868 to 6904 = 0.98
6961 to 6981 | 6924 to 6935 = 1.03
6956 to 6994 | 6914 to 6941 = 1.04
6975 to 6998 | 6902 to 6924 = 0.95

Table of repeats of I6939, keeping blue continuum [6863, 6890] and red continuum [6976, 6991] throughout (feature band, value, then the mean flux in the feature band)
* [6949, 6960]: 0.54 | 16.2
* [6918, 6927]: 0.44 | 16.6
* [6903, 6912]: -0.30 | 18.2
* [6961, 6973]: -0.65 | 17.8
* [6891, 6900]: 0.38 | 17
